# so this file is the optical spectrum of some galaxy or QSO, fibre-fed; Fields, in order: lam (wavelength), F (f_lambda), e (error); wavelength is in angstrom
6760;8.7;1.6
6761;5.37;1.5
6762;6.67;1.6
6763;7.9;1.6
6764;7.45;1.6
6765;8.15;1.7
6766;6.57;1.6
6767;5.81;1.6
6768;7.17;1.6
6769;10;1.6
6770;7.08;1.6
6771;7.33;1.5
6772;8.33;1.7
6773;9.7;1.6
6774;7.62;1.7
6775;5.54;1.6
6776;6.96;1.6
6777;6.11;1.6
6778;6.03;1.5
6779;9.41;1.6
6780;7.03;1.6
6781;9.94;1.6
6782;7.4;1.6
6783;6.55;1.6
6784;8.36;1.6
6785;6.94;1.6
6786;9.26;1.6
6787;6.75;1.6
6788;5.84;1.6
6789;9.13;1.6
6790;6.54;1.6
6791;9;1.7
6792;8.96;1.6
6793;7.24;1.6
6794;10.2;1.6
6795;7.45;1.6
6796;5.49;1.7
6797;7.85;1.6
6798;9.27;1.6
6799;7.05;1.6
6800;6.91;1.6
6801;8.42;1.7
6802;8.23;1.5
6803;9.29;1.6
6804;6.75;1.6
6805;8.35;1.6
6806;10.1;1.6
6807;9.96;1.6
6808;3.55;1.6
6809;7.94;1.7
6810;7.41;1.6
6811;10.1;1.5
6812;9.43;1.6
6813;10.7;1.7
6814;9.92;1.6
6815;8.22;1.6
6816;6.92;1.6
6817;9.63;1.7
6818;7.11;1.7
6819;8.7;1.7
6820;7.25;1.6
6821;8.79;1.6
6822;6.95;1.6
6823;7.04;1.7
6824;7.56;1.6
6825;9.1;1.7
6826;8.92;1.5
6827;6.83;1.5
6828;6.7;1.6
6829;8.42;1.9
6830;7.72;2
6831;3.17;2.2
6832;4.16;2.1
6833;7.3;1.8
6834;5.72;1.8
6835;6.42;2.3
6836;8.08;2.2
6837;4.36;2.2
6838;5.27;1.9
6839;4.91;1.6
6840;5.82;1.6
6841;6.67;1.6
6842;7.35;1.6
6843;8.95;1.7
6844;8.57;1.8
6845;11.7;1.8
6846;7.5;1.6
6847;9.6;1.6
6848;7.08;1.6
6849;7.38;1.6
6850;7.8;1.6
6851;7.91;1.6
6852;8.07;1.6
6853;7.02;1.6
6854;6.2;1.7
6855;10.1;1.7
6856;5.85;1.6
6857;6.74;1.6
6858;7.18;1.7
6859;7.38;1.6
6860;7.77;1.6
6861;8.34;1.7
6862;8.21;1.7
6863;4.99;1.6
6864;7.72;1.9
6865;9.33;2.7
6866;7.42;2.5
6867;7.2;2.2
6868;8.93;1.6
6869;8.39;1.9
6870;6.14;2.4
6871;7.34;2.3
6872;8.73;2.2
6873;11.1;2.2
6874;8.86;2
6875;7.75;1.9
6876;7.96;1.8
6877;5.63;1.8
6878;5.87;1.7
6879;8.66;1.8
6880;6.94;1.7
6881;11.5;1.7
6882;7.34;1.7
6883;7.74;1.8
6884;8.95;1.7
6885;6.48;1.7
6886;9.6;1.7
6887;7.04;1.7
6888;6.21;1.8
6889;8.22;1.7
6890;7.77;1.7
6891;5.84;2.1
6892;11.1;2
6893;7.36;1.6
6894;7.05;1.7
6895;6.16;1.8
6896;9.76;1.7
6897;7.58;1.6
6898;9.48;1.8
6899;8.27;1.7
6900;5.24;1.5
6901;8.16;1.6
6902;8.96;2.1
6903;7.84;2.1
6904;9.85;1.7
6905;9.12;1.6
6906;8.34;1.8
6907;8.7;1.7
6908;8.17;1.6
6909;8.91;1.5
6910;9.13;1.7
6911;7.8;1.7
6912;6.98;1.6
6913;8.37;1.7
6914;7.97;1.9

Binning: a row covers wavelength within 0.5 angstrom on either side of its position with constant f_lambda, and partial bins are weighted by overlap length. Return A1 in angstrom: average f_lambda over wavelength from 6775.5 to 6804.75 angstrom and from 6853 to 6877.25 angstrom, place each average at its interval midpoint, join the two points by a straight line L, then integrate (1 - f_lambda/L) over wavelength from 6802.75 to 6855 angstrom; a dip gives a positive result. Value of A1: 0.65 angstrom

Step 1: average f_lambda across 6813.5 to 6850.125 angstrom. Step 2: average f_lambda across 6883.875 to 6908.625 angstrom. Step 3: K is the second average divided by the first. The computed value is 1.1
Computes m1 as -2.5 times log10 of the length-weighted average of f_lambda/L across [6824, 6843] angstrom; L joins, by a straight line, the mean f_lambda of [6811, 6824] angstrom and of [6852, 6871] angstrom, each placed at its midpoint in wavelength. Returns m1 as 0.22 mag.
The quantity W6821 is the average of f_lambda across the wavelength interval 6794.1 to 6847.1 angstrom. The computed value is 7.66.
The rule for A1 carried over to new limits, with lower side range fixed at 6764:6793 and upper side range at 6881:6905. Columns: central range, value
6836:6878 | 1.7 angstrom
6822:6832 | 0.9 angstrom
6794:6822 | -1.7 angstrom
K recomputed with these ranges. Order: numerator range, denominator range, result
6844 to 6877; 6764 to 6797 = 1.04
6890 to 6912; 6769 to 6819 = 1.03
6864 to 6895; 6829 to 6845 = 1.21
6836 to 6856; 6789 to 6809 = 0.94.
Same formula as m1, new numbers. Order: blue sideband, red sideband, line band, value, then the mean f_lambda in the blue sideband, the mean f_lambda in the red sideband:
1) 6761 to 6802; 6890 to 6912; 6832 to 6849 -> 0.11 mag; 7.61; 8.19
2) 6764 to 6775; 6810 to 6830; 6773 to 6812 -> 0.02 mag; 7.66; 8.29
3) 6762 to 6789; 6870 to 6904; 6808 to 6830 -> -0.06 mag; 7.52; 7.96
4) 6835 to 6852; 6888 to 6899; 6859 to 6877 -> -0.03 mag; 7.42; 7.96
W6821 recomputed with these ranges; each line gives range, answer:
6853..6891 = 7.74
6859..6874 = 7.98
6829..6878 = 7.37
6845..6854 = 7.92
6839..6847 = 7.98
